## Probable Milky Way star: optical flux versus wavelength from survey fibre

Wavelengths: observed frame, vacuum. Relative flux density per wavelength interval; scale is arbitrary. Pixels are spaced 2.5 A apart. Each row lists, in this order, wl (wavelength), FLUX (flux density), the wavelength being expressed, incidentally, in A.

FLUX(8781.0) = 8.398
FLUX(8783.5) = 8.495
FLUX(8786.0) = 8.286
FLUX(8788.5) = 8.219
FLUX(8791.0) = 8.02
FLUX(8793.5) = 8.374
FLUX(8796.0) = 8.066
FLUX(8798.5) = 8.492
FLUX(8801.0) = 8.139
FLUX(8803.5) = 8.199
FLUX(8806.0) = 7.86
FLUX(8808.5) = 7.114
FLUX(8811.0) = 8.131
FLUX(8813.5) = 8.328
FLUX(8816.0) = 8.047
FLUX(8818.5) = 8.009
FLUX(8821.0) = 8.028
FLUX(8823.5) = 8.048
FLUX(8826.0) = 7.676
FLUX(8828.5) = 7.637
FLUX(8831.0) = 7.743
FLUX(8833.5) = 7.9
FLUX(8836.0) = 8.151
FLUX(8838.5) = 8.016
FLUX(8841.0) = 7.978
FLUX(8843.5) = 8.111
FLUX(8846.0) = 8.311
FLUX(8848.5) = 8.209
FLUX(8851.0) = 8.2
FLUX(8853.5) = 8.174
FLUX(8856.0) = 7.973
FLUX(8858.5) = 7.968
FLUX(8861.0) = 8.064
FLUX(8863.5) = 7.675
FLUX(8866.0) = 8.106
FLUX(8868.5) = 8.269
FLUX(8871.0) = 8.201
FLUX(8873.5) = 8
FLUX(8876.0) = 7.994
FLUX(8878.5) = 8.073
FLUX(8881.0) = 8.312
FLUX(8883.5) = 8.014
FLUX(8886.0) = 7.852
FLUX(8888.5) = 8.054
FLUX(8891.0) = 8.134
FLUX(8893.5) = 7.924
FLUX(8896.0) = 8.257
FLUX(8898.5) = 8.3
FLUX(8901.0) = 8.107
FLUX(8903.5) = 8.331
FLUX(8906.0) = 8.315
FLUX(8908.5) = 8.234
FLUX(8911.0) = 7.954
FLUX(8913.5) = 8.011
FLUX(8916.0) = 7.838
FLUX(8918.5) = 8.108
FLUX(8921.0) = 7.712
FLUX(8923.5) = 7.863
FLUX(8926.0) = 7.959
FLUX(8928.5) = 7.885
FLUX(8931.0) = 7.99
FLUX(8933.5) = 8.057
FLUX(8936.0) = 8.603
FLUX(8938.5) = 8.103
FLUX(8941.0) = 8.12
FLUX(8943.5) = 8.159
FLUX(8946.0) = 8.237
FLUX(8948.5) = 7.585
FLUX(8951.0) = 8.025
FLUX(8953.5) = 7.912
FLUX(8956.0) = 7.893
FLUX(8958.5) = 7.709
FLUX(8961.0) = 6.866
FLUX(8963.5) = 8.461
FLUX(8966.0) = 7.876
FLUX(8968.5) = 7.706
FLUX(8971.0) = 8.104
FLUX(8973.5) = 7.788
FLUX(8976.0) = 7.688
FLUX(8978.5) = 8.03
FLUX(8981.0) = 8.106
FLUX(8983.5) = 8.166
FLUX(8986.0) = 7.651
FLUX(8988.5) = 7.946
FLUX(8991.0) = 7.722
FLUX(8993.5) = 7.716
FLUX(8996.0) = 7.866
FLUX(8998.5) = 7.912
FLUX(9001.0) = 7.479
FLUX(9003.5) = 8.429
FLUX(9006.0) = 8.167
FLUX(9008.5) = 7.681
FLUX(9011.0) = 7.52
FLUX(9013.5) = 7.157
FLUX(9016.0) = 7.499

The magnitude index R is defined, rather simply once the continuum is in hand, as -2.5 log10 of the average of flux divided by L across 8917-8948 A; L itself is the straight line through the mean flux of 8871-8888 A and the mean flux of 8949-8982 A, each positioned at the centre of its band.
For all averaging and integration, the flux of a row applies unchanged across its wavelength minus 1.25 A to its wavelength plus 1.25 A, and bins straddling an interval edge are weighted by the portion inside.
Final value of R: -0.02 mag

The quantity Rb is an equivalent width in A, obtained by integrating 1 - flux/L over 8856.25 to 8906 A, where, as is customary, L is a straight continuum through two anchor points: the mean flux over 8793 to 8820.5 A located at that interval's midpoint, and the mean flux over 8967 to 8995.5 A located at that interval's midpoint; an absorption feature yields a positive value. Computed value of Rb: -0.7 A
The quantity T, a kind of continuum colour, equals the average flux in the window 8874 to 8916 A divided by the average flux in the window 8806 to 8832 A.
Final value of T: 1.0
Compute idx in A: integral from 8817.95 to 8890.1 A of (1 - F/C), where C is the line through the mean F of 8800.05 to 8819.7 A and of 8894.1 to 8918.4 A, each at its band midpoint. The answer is 0.2 A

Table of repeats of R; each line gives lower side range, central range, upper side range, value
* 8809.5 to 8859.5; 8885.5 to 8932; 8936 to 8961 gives -0.01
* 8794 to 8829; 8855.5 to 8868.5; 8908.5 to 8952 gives 0.00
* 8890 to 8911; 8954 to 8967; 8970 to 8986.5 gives 0.03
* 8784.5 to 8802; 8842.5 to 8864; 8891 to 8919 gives 0.01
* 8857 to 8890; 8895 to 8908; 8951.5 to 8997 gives -0.04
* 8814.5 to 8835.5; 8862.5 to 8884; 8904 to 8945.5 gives -0.01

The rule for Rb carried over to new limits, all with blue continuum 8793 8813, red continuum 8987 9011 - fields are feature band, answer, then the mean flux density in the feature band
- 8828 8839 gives 0.2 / 7.9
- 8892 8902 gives -0.2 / 8.15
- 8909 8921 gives 0.0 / 7.97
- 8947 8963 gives 0.4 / 7.71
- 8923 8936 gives -0.2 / 8.02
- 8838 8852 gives -0.2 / 8.14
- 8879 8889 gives -0.1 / 8.06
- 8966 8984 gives -0.1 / 7.93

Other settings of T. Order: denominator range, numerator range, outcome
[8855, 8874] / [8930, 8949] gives 1.01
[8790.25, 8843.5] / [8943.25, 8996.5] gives 0.98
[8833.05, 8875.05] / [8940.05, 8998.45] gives 0.98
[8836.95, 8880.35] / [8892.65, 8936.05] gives 1.00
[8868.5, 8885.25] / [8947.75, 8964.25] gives 0.96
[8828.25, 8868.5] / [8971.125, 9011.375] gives 0.98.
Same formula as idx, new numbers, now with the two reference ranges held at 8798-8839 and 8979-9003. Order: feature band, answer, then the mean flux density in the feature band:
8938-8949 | -0.2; 8.07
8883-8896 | -0.2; 8.02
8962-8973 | -0.2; 7.99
